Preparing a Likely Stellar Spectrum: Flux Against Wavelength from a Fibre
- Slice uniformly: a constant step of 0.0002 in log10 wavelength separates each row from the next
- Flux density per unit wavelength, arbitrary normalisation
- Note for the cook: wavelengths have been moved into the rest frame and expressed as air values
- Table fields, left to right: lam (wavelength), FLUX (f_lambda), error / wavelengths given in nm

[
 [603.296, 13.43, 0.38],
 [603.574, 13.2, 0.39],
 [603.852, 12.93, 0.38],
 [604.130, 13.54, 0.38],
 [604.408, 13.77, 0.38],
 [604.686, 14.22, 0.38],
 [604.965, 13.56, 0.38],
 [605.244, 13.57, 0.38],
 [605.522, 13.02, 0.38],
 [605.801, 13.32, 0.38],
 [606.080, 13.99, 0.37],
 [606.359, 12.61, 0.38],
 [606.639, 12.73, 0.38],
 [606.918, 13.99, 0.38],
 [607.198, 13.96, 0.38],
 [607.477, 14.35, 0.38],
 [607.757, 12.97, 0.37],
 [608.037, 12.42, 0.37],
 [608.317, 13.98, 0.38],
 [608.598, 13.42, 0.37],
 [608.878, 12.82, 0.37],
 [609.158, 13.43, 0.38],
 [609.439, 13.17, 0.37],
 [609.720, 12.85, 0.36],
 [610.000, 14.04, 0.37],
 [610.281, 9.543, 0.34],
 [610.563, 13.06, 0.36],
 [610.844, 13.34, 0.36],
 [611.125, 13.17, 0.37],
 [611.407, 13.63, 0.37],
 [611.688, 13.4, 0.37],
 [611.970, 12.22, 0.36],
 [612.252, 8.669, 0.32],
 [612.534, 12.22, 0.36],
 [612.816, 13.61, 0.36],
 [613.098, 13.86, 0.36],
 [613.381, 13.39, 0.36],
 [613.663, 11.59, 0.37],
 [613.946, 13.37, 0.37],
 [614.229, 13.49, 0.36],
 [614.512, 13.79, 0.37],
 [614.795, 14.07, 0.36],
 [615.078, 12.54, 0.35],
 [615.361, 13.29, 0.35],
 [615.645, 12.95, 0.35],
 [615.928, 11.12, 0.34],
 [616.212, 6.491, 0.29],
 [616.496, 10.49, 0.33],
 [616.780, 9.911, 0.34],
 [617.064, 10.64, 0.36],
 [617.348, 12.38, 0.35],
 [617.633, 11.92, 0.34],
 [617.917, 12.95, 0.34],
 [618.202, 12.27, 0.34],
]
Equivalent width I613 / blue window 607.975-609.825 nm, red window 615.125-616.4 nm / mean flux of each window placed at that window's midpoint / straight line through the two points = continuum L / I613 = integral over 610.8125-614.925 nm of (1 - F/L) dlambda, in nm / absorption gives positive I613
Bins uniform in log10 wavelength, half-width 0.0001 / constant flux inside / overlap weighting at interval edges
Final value -0.33 nm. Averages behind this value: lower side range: 13.2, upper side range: 11.1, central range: 12.9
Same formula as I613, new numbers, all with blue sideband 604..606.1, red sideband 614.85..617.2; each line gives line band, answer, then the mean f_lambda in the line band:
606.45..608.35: -0.06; 13.4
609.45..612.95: -0.09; 12.5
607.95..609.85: -0.07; 13.2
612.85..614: -0.14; 13.1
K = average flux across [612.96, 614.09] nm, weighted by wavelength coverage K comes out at 13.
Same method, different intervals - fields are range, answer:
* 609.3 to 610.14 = 13.4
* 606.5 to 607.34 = 13.6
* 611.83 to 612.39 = 10.4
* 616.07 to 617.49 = 9.98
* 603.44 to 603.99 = 13.1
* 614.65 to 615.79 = 13.2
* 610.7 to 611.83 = 13.4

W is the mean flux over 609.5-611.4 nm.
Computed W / 12.8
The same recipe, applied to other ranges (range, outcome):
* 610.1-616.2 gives 12.6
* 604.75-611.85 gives 13.2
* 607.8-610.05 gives 13.2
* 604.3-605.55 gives 13.7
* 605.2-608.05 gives 13.4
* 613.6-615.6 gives 13.2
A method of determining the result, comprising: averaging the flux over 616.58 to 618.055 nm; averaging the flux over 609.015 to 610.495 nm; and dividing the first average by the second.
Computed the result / 0.91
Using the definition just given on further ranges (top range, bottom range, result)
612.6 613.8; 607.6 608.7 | 0.99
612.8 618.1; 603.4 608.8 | 0.91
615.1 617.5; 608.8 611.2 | 0.86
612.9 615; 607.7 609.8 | 1.02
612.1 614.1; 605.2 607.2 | 0.93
